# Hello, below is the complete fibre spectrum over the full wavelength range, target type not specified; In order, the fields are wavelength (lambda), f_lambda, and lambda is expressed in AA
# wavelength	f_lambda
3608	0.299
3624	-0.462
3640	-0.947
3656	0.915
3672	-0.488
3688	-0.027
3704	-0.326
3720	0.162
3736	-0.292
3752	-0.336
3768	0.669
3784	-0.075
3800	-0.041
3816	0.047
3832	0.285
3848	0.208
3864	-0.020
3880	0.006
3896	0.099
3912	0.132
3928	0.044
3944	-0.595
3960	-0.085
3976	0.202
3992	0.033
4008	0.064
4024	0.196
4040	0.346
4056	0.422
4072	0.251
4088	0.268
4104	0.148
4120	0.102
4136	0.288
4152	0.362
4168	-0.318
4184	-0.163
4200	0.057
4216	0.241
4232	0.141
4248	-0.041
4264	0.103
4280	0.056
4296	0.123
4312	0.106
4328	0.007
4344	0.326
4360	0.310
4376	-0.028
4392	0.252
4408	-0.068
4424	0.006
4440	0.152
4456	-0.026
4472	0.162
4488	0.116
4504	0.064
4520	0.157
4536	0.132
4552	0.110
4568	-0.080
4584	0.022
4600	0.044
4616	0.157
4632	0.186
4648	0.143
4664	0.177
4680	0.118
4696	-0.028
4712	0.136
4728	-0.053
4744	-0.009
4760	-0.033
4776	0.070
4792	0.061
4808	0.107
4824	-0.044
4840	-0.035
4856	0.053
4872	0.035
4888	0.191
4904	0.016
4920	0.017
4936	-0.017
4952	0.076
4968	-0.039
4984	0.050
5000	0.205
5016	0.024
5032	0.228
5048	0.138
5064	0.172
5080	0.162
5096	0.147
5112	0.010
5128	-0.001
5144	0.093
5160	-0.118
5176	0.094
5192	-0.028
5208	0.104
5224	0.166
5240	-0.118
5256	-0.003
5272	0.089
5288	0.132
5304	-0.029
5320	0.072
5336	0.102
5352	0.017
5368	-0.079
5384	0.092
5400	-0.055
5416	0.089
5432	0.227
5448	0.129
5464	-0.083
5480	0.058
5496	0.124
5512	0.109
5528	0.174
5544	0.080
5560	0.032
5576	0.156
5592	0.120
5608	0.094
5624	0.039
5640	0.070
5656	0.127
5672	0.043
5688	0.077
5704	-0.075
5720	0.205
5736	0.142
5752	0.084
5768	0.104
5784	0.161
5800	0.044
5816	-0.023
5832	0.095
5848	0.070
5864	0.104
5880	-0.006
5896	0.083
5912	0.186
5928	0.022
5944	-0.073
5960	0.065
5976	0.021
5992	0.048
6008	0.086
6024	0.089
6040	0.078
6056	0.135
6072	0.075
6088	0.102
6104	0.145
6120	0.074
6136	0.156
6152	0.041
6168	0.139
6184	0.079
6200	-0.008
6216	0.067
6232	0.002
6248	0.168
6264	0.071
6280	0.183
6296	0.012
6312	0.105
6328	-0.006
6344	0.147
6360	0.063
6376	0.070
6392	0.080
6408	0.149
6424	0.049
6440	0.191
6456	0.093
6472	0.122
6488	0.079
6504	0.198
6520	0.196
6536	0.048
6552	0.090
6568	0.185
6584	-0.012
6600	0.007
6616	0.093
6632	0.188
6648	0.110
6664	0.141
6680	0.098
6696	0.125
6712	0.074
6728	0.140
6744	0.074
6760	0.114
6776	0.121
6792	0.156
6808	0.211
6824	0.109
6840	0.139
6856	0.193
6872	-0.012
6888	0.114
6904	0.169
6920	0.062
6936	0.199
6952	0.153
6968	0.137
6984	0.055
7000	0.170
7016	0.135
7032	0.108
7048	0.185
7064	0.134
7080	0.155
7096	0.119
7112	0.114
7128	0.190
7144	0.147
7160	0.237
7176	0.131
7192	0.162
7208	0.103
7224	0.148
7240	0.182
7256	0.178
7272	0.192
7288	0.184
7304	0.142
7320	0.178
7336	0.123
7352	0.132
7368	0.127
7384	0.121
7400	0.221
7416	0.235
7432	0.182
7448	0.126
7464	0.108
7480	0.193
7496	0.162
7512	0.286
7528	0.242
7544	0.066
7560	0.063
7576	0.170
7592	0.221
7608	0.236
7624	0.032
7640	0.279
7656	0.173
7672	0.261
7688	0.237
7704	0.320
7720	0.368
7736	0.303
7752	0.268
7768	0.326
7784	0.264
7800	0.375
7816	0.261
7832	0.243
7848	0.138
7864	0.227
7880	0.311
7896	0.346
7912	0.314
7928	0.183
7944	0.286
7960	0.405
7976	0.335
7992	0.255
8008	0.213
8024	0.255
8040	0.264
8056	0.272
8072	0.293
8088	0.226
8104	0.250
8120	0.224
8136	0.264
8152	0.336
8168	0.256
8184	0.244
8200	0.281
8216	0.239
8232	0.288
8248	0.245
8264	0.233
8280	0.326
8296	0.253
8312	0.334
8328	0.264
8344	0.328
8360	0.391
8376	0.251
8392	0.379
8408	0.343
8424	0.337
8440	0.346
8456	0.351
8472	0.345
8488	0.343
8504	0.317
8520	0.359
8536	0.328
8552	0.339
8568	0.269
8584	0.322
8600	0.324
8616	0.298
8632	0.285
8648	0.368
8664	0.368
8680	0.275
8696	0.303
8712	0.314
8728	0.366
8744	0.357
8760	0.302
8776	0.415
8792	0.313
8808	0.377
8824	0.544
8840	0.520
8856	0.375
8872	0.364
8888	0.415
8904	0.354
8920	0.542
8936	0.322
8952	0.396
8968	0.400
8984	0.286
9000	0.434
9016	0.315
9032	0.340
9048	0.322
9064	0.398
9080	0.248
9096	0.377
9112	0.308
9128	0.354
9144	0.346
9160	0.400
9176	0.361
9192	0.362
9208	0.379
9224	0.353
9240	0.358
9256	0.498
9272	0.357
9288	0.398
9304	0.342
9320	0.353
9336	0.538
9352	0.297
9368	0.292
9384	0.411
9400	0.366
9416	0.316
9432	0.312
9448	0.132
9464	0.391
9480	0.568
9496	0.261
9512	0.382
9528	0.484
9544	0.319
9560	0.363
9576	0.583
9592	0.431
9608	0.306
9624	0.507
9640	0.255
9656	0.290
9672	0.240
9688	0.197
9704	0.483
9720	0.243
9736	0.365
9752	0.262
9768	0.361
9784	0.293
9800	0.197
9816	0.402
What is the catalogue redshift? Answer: 0.920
